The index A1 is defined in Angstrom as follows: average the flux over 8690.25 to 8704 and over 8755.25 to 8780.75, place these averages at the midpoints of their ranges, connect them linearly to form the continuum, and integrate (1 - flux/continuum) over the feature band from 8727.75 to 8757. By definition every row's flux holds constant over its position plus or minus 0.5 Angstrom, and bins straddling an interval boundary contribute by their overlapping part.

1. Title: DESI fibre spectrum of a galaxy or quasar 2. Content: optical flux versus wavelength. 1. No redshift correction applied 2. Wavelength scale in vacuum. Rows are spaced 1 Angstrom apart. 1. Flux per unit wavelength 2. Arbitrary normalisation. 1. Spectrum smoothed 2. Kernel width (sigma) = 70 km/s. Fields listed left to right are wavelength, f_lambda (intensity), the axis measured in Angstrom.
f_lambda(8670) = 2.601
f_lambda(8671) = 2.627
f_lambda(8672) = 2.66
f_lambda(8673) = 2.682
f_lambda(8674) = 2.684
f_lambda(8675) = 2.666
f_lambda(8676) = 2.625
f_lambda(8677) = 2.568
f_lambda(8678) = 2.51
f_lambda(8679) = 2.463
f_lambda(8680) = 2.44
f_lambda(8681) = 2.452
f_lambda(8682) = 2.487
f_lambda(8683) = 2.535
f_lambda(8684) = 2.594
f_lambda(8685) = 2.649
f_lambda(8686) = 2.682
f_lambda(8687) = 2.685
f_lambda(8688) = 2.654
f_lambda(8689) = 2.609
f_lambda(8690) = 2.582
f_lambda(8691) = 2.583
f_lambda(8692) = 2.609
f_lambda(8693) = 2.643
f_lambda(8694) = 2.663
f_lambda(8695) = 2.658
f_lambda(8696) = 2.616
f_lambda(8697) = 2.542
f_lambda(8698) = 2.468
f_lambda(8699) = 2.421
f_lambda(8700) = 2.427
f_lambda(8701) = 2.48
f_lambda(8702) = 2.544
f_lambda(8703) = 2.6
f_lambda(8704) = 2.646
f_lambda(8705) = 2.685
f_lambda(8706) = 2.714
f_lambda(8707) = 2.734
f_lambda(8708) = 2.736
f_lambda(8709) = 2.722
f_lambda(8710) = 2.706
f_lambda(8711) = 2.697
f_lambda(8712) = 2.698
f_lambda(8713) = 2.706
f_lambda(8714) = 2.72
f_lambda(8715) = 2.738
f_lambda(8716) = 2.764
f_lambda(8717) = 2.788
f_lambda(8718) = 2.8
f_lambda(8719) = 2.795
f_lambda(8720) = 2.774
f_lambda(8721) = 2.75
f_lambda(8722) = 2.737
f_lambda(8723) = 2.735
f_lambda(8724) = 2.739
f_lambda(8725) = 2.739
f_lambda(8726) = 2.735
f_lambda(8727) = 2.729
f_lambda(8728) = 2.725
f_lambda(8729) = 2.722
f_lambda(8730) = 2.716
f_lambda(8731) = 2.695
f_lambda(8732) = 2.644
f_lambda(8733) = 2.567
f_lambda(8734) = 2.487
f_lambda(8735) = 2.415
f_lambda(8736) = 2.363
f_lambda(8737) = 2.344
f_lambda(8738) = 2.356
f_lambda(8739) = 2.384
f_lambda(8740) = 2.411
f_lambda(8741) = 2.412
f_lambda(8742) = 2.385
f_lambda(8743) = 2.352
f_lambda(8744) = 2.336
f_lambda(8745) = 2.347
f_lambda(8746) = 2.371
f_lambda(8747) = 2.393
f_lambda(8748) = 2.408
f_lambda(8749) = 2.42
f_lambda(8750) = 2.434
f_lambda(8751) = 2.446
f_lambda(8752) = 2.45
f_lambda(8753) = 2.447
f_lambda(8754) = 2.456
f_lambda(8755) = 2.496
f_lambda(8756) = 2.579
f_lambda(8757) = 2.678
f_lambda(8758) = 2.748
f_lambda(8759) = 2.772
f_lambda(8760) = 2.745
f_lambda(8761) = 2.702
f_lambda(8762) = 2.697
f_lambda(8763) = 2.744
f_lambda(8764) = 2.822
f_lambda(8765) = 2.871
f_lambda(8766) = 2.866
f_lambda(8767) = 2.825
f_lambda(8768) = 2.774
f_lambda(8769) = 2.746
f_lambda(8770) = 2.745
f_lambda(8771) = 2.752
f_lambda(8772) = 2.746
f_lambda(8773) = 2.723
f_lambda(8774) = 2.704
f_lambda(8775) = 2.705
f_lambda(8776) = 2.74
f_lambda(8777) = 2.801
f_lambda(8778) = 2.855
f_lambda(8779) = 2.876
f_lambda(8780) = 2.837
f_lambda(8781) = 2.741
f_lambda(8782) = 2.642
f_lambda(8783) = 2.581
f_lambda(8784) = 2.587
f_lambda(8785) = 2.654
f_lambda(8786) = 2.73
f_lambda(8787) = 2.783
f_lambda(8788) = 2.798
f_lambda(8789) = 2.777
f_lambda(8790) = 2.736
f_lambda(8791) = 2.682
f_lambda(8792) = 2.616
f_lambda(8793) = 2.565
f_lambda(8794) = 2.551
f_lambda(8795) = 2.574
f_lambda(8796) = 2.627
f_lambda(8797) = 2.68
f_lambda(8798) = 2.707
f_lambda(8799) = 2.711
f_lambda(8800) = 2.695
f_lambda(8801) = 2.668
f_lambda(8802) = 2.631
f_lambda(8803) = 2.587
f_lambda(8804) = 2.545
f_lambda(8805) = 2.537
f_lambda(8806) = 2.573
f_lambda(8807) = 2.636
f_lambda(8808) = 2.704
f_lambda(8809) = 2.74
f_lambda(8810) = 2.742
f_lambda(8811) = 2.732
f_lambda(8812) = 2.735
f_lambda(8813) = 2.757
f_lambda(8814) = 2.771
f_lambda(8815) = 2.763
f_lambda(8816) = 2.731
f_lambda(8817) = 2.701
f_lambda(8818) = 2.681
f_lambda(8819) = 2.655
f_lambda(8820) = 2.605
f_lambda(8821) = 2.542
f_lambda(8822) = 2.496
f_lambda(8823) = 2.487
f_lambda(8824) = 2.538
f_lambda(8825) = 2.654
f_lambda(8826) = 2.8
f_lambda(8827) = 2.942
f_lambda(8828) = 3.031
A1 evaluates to 2.4 Angstrom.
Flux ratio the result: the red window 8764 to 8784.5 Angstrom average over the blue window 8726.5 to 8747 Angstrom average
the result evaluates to 1.1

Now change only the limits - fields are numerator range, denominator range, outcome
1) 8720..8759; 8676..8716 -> 0.97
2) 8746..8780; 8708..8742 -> 1.01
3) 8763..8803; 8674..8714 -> 1.04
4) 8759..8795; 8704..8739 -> 1.02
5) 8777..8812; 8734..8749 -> 1.13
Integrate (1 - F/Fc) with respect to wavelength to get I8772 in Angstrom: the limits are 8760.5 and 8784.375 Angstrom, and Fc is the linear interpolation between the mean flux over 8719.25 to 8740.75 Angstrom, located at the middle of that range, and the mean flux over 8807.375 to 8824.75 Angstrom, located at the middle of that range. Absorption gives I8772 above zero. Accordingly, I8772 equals -1.1 Angstrom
